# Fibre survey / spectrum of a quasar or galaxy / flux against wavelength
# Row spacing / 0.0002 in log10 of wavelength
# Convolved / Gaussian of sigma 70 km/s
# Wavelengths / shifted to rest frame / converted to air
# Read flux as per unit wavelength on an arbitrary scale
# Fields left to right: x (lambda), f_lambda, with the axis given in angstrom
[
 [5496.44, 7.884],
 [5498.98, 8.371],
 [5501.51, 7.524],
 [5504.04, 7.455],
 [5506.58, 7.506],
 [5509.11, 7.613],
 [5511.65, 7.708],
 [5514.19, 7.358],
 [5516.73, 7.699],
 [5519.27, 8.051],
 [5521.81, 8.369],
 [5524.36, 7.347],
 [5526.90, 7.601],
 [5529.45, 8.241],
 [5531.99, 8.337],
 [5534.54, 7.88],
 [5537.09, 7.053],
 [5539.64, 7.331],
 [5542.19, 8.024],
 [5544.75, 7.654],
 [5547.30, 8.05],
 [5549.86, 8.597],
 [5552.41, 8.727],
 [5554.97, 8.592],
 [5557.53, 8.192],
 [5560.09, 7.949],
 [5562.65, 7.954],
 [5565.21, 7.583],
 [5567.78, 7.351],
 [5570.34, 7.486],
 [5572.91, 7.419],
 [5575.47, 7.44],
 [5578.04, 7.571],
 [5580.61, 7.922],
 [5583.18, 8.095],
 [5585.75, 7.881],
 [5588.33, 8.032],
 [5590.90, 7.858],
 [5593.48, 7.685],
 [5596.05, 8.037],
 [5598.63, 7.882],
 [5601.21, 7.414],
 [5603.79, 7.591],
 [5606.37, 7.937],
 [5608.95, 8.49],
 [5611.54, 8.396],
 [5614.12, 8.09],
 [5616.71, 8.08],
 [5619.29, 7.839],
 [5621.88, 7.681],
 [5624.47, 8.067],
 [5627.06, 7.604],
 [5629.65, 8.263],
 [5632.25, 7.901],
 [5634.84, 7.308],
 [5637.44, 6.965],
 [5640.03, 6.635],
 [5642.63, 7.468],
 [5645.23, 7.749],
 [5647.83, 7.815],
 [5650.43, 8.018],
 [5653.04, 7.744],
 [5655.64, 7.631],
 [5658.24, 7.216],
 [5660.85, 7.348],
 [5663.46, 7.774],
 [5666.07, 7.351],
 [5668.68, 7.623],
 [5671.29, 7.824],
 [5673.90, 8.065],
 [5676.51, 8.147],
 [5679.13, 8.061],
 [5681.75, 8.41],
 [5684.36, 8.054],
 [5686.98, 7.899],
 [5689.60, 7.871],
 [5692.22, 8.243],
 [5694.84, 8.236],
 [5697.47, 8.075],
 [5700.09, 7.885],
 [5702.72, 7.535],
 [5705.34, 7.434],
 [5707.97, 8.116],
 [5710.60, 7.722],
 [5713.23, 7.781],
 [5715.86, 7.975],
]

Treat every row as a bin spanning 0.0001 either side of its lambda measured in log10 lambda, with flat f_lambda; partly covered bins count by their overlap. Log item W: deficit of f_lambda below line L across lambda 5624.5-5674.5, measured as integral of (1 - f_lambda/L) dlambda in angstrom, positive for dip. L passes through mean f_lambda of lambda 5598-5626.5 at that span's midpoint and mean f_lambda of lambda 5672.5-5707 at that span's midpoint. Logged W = 2.3 angstrom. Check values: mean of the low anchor 7.95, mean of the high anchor 7.99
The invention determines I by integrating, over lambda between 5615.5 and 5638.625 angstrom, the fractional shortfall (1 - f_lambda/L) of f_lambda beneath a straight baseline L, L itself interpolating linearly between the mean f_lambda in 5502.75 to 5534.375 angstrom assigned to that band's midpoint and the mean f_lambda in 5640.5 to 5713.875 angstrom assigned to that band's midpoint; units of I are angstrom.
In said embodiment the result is 0.2 angstrom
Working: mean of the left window 7.78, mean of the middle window 7.75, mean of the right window 7.81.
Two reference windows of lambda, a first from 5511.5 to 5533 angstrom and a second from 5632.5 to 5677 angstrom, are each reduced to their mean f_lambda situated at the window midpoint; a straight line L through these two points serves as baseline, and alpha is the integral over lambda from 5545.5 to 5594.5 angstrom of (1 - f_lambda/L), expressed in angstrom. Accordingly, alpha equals -1.0 angstrom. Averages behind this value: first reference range 7.86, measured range 7.91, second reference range 7.57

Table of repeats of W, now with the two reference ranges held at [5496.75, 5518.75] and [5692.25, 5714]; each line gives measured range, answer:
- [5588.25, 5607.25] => 0.0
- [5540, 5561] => -1.3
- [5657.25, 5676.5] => 0.5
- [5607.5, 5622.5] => -0.6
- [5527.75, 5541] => -0.1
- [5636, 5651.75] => 0.8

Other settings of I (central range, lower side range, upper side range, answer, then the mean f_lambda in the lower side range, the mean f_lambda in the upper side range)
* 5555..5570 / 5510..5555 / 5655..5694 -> 0.07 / 7.9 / 7.84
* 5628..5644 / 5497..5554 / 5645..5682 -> 0.73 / 7.85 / 7.77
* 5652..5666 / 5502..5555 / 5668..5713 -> 0.73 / 7.85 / 7.95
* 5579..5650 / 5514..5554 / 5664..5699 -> 1.33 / 7.92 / 7.98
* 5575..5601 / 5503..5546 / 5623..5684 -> -0.42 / 7.72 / 7.7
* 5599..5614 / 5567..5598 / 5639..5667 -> -0.59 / 7.74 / 7.53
